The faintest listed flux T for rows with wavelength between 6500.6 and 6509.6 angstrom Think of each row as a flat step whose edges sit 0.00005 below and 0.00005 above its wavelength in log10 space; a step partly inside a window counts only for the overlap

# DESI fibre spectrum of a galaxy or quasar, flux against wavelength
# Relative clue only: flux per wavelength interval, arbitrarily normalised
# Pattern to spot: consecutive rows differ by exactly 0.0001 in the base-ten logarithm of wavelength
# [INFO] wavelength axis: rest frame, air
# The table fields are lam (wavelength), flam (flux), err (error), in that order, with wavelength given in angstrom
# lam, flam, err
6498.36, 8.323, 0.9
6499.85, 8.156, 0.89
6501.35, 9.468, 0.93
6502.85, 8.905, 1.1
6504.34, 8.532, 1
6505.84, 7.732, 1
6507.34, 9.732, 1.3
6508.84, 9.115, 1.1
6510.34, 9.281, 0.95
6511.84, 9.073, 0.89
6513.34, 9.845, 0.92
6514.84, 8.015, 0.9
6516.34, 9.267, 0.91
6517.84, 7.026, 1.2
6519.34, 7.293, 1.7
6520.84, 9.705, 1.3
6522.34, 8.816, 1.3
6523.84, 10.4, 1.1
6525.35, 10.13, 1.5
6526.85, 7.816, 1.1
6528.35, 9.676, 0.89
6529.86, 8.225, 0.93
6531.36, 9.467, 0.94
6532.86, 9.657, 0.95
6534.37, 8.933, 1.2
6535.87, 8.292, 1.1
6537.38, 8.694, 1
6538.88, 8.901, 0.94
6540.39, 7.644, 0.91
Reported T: 7.732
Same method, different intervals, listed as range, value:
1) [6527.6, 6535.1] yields 8.225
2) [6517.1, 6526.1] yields 7.026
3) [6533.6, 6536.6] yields 8.292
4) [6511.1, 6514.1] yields 9.073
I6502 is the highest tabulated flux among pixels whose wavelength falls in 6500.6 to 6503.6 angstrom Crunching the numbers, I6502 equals 9.468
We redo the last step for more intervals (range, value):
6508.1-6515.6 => 9.845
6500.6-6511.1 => 9.732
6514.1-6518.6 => 9.267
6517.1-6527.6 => 10.4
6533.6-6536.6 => 8.933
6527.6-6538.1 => 9.676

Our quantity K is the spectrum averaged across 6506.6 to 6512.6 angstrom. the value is 9.29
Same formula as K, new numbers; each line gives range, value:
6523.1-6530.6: 9.24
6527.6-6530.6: 8.94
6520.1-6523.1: 9.27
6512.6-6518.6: 8.54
